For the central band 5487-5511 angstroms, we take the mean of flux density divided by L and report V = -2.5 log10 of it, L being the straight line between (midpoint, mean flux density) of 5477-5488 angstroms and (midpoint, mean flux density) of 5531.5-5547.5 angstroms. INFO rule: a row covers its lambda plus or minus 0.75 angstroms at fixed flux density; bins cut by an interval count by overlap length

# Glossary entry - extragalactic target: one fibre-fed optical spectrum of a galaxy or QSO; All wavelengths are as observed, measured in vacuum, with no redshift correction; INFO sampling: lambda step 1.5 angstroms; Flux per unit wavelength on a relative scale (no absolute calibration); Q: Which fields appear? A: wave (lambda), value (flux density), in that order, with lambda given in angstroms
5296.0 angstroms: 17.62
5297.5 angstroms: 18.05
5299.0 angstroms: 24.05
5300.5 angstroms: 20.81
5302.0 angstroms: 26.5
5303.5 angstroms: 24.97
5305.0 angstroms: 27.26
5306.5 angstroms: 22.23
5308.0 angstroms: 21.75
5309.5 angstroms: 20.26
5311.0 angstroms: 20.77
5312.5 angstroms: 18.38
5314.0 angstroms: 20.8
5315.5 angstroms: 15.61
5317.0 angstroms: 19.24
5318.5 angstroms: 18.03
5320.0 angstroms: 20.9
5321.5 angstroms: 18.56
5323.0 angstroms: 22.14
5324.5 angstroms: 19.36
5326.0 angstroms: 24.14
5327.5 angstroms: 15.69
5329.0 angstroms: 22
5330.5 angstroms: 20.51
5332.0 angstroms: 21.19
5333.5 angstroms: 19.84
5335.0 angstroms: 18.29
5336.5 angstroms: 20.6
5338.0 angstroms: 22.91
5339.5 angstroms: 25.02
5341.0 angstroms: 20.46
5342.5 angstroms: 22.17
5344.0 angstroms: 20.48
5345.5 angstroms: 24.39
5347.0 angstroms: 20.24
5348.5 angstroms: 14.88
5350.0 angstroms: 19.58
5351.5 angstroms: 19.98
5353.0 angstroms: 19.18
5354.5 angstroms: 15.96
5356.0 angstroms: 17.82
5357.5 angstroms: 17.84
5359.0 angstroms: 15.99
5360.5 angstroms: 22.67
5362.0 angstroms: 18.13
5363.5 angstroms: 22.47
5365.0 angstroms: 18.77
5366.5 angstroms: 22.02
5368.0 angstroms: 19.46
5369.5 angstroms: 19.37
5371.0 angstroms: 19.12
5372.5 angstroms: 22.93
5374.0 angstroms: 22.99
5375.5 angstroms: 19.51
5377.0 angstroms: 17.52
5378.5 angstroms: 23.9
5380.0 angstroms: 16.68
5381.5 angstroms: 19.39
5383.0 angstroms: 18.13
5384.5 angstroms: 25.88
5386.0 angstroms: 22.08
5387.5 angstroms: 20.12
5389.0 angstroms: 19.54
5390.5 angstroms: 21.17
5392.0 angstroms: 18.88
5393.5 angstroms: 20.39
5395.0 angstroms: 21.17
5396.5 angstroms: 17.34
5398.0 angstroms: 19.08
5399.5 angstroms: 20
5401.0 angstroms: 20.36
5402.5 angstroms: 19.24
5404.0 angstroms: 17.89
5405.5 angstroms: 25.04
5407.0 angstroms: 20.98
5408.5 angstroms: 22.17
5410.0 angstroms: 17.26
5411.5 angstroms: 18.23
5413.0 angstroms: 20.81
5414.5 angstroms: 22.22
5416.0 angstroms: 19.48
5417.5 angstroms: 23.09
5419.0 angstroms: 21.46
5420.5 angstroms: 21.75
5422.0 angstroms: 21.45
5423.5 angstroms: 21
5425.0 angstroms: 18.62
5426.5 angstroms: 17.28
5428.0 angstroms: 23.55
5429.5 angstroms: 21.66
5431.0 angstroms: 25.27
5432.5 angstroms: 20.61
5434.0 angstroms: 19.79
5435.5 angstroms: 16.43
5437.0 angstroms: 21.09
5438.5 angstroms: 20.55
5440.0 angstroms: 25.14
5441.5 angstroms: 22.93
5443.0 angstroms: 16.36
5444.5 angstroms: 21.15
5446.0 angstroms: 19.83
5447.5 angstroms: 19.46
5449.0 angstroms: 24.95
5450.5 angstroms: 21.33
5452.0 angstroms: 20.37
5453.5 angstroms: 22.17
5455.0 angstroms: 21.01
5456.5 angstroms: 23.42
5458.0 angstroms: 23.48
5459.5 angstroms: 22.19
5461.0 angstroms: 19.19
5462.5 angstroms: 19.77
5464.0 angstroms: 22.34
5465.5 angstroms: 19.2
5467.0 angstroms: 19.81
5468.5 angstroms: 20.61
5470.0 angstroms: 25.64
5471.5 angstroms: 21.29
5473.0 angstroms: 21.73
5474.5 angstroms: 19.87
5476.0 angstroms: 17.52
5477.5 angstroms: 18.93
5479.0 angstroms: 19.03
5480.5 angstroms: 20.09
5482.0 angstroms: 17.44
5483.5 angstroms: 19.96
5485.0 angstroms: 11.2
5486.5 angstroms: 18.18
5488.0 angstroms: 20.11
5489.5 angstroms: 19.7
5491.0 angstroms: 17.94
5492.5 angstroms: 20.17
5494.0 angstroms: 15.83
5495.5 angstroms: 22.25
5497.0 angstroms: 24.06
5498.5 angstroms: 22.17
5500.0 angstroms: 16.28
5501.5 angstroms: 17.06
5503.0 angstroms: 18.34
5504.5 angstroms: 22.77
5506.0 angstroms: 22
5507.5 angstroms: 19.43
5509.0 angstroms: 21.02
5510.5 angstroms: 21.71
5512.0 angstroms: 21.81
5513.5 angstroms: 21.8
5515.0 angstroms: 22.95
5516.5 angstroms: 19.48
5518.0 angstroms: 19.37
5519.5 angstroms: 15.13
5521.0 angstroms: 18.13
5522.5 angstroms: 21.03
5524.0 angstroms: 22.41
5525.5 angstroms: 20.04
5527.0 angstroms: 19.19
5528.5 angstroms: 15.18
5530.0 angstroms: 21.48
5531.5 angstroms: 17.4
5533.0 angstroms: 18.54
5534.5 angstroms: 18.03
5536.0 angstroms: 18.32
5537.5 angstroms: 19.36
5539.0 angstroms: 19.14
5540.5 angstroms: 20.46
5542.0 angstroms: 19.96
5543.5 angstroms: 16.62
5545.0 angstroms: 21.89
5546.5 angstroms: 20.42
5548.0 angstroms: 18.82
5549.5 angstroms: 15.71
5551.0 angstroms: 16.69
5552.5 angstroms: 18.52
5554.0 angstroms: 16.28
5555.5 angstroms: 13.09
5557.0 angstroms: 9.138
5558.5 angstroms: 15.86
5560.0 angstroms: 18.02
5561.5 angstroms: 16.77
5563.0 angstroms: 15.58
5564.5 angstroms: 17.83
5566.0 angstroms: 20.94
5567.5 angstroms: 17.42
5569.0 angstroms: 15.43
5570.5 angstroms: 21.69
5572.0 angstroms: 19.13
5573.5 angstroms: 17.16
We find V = -0.096 mag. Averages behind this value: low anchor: 18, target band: 20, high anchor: 19.2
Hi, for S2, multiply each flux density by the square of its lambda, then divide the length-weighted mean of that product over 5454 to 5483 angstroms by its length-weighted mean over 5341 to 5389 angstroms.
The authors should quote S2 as 1.07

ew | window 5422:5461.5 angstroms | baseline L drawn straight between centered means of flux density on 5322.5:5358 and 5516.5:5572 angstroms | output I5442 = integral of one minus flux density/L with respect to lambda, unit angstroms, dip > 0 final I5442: -4.1 angstroms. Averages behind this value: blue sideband 20.2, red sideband 18.1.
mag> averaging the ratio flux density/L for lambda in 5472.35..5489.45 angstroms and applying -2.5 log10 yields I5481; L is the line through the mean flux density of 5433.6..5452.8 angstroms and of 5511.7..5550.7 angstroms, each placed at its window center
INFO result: 0.09 mag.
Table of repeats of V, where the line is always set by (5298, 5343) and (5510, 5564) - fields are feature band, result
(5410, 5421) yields -0.04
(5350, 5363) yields 0.12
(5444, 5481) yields -0.09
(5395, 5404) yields 0.05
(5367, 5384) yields 0.02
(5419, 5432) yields -0.08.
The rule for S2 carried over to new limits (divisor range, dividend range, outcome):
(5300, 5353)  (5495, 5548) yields 1.02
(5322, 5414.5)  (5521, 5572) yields 0.96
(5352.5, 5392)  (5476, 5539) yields 1.02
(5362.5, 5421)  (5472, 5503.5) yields 0.96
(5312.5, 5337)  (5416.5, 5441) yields 1.11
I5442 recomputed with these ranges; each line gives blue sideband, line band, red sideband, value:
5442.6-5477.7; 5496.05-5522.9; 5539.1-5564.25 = -1.88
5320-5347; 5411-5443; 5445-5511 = -0.72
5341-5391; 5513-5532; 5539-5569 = -1.81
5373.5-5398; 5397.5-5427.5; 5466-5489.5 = -0.62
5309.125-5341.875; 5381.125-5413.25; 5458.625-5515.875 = -0.15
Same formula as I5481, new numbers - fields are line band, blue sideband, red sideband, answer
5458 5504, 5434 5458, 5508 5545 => 0.04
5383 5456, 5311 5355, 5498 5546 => -0.05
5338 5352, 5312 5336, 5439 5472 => -0.05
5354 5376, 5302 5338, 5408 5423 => 0.06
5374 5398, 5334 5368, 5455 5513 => -0.01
